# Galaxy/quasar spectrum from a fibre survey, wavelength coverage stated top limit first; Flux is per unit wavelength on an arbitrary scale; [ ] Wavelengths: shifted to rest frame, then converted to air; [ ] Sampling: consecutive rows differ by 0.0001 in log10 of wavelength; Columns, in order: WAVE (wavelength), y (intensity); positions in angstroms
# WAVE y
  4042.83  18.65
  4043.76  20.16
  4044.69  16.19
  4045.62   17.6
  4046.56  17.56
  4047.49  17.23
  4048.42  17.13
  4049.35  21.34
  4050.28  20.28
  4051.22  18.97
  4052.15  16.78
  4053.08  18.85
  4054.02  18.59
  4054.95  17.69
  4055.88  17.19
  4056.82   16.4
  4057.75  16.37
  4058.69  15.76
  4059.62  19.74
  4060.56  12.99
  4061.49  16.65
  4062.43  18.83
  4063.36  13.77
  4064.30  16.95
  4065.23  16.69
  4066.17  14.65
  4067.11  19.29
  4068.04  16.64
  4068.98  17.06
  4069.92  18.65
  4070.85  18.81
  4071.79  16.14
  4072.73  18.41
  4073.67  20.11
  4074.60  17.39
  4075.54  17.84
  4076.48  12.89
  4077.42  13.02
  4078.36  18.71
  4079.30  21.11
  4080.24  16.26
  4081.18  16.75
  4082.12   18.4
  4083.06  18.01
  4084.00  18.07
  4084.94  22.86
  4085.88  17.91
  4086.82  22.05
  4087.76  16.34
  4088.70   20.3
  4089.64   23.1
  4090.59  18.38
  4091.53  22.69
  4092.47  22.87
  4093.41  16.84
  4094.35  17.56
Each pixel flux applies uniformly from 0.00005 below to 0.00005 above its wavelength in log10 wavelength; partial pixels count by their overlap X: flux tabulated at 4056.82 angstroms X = 16.4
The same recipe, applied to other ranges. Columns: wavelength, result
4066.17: 14.65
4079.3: 21.11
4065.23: 16.69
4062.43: 18.83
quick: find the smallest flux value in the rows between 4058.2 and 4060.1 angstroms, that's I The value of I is 15.76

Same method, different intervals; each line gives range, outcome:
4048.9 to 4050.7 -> 20.28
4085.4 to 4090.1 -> 16.34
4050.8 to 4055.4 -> 16.78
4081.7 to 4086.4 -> 17.91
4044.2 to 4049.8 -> 16.19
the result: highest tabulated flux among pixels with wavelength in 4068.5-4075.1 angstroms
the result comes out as 20.11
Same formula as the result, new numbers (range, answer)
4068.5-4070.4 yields 18.65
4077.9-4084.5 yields 21.11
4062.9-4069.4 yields 19.29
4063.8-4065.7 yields 16.95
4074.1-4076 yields 17.84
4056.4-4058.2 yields 16.4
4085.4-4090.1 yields 23.1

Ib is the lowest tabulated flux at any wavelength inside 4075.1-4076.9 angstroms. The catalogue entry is 12.89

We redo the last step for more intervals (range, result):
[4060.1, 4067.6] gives 12.99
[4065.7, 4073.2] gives 14.65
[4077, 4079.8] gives 13.02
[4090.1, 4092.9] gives 18.38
